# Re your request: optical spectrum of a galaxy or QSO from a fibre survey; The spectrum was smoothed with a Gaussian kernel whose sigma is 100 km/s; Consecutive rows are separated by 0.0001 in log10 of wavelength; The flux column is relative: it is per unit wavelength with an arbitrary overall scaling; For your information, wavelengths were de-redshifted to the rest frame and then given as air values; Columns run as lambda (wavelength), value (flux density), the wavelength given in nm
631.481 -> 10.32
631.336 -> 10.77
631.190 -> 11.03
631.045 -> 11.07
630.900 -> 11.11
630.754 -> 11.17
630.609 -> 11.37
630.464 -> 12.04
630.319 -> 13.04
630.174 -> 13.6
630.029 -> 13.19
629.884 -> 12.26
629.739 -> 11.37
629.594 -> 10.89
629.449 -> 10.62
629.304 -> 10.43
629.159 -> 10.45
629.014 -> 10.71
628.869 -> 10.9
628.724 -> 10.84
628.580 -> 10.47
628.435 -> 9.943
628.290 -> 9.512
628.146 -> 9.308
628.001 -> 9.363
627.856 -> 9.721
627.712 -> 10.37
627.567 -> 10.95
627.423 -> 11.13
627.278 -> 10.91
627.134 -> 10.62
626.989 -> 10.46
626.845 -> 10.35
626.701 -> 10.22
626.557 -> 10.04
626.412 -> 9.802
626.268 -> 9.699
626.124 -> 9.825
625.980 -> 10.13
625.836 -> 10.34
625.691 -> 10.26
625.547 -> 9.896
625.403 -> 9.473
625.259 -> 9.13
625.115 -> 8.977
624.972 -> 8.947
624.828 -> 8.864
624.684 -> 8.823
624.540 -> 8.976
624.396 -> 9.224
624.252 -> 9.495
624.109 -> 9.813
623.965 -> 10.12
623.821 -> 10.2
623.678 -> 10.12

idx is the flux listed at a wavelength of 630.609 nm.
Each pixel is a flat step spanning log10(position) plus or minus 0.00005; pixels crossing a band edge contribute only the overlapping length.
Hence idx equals 11.37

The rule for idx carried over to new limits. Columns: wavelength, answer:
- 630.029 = 13.19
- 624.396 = 9.224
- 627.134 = 10.62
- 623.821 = 10.2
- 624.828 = 8.864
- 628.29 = 9.512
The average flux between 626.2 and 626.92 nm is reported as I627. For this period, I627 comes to 10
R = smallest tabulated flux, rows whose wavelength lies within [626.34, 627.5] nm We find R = 9.802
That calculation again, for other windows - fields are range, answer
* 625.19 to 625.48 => 9.13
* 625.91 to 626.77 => 9.699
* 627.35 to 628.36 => 9.308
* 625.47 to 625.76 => 9.896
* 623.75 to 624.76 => 8.823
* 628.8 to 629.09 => 10.71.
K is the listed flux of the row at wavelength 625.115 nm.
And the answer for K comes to 8.977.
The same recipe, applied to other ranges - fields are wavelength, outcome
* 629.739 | 11.37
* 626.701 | 10.22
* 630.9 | 11.11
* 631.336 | 10.77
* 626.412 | 9.802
